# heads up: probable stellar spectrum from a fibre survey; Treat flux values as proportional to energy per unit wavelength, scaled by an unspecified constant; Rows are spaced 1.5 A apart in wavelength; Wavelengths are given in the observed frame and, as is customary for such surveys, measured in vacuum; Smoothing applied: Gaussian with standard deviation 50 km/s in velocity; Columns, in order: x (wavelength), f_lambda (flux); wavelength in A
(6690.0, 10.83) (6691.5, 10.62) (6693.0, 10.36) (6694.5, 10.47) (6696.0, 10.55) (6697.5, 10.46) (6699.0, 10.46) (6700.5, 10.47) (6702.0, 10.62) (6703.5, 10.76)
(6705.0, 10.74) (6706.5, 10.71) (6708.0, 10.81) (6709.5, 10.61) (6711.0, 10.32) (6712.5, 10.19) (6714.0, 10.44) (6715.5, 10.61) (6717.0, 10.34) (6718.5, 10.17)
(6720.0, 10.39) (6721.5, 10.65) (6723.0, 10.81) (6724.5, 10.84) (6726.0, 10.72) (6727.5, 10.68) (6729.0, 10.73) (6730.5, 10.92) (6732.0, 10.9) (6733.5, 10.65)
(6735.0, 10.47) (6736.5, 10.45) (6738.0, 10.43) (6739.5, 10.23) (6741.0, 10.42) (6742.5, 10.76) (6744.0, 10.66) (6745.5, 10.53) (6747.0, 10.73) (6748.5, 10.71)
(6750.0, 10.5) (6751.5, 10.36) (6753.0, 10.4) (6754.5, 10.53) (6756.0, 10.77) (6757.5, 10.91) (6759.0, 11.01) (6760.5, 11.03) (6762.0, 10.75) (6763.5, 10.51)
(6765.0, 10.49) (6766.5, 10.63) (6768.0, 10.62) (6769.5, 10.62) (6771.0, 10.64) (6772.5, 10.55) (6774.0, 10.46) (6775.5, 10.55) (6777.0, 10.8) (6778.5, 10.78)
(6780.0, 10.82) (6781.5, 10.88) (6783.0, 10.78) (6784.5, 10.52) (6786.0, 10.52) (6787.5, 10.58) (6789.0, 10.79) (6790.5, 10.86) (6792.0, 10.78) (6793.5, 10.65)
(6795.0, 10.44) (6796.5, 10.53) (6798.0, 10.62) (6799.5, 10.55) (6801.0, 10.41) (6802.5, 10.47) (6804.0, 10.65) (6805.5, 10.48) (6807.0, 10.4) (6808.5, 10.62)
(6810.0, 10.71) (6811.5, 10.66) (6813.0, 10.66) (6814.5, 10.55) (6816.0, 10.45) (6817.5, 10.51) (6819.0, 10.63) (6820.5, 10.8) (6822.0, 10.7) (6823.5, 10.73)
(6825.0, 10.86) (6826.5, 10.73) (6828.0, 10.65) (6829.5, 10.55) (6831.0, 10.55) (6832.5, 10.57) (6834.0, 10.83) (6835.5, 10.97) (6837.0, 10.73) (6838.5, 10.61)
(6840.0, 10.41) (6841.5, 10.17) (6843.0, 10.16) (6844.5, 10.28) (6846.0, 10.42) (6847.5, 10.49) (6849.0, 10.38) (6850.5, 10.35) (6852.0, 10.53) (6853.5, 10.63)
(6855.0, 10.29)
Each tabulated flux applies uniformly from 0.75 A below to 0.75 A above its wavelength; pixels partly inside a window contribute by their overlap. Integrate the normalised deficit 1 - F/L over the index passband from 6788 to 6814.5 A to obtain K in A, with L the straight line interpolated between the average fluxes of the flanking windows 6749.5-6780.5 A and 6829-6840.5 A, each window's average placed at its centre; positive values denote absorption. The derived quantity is 0.1 A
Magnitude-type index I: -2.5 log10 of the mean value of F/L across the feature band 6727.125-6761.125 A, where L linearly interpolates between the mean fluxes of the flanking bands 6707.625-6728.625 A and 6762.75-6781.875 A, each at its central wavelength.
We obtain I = -0.01 mag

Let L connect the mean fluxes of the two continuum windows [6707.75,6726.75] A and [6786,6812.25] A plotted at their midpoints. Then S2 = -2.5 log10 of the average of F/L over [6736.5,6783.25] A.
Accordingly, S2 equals -0.008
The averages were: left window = 10.5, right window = 10.6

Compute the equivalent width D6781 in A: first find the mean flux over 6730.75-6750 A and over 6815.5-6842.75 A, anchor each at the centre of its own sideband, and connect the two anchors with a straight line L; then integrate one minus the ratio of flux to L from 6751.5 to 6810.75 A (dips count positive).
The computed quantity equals -0.2 A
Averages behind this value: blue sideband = 10.6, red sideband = 10.6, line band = 10.6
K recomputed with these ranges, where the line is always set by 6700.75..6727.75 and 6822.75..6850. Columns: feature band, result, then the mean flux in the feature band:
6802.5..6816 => 0.0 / 10.6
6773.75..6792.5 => -0.3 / 10.7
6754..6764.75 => -0.2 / 10.8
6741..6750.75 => -0.1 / 10.6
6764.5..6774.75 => 0.0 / 10.6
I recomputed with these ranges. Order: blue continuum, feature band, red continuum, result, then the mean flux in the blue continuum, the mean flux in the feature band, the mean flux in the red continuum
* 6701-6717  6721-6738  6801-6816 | -0.01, 10.6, 10.7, 10.6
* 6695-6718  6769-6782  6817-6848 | -0.01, 10.5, 10.7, 10.6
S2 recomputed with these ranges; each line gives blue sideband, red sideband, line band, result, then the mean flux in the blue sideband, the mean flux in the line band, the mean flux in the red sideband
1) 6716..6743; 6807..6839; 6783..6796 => -0.001 mag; 10.6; 10.6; 10.7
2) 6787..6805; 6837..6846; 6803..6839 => -0.018 mag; 10.6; 10.6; 10.4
